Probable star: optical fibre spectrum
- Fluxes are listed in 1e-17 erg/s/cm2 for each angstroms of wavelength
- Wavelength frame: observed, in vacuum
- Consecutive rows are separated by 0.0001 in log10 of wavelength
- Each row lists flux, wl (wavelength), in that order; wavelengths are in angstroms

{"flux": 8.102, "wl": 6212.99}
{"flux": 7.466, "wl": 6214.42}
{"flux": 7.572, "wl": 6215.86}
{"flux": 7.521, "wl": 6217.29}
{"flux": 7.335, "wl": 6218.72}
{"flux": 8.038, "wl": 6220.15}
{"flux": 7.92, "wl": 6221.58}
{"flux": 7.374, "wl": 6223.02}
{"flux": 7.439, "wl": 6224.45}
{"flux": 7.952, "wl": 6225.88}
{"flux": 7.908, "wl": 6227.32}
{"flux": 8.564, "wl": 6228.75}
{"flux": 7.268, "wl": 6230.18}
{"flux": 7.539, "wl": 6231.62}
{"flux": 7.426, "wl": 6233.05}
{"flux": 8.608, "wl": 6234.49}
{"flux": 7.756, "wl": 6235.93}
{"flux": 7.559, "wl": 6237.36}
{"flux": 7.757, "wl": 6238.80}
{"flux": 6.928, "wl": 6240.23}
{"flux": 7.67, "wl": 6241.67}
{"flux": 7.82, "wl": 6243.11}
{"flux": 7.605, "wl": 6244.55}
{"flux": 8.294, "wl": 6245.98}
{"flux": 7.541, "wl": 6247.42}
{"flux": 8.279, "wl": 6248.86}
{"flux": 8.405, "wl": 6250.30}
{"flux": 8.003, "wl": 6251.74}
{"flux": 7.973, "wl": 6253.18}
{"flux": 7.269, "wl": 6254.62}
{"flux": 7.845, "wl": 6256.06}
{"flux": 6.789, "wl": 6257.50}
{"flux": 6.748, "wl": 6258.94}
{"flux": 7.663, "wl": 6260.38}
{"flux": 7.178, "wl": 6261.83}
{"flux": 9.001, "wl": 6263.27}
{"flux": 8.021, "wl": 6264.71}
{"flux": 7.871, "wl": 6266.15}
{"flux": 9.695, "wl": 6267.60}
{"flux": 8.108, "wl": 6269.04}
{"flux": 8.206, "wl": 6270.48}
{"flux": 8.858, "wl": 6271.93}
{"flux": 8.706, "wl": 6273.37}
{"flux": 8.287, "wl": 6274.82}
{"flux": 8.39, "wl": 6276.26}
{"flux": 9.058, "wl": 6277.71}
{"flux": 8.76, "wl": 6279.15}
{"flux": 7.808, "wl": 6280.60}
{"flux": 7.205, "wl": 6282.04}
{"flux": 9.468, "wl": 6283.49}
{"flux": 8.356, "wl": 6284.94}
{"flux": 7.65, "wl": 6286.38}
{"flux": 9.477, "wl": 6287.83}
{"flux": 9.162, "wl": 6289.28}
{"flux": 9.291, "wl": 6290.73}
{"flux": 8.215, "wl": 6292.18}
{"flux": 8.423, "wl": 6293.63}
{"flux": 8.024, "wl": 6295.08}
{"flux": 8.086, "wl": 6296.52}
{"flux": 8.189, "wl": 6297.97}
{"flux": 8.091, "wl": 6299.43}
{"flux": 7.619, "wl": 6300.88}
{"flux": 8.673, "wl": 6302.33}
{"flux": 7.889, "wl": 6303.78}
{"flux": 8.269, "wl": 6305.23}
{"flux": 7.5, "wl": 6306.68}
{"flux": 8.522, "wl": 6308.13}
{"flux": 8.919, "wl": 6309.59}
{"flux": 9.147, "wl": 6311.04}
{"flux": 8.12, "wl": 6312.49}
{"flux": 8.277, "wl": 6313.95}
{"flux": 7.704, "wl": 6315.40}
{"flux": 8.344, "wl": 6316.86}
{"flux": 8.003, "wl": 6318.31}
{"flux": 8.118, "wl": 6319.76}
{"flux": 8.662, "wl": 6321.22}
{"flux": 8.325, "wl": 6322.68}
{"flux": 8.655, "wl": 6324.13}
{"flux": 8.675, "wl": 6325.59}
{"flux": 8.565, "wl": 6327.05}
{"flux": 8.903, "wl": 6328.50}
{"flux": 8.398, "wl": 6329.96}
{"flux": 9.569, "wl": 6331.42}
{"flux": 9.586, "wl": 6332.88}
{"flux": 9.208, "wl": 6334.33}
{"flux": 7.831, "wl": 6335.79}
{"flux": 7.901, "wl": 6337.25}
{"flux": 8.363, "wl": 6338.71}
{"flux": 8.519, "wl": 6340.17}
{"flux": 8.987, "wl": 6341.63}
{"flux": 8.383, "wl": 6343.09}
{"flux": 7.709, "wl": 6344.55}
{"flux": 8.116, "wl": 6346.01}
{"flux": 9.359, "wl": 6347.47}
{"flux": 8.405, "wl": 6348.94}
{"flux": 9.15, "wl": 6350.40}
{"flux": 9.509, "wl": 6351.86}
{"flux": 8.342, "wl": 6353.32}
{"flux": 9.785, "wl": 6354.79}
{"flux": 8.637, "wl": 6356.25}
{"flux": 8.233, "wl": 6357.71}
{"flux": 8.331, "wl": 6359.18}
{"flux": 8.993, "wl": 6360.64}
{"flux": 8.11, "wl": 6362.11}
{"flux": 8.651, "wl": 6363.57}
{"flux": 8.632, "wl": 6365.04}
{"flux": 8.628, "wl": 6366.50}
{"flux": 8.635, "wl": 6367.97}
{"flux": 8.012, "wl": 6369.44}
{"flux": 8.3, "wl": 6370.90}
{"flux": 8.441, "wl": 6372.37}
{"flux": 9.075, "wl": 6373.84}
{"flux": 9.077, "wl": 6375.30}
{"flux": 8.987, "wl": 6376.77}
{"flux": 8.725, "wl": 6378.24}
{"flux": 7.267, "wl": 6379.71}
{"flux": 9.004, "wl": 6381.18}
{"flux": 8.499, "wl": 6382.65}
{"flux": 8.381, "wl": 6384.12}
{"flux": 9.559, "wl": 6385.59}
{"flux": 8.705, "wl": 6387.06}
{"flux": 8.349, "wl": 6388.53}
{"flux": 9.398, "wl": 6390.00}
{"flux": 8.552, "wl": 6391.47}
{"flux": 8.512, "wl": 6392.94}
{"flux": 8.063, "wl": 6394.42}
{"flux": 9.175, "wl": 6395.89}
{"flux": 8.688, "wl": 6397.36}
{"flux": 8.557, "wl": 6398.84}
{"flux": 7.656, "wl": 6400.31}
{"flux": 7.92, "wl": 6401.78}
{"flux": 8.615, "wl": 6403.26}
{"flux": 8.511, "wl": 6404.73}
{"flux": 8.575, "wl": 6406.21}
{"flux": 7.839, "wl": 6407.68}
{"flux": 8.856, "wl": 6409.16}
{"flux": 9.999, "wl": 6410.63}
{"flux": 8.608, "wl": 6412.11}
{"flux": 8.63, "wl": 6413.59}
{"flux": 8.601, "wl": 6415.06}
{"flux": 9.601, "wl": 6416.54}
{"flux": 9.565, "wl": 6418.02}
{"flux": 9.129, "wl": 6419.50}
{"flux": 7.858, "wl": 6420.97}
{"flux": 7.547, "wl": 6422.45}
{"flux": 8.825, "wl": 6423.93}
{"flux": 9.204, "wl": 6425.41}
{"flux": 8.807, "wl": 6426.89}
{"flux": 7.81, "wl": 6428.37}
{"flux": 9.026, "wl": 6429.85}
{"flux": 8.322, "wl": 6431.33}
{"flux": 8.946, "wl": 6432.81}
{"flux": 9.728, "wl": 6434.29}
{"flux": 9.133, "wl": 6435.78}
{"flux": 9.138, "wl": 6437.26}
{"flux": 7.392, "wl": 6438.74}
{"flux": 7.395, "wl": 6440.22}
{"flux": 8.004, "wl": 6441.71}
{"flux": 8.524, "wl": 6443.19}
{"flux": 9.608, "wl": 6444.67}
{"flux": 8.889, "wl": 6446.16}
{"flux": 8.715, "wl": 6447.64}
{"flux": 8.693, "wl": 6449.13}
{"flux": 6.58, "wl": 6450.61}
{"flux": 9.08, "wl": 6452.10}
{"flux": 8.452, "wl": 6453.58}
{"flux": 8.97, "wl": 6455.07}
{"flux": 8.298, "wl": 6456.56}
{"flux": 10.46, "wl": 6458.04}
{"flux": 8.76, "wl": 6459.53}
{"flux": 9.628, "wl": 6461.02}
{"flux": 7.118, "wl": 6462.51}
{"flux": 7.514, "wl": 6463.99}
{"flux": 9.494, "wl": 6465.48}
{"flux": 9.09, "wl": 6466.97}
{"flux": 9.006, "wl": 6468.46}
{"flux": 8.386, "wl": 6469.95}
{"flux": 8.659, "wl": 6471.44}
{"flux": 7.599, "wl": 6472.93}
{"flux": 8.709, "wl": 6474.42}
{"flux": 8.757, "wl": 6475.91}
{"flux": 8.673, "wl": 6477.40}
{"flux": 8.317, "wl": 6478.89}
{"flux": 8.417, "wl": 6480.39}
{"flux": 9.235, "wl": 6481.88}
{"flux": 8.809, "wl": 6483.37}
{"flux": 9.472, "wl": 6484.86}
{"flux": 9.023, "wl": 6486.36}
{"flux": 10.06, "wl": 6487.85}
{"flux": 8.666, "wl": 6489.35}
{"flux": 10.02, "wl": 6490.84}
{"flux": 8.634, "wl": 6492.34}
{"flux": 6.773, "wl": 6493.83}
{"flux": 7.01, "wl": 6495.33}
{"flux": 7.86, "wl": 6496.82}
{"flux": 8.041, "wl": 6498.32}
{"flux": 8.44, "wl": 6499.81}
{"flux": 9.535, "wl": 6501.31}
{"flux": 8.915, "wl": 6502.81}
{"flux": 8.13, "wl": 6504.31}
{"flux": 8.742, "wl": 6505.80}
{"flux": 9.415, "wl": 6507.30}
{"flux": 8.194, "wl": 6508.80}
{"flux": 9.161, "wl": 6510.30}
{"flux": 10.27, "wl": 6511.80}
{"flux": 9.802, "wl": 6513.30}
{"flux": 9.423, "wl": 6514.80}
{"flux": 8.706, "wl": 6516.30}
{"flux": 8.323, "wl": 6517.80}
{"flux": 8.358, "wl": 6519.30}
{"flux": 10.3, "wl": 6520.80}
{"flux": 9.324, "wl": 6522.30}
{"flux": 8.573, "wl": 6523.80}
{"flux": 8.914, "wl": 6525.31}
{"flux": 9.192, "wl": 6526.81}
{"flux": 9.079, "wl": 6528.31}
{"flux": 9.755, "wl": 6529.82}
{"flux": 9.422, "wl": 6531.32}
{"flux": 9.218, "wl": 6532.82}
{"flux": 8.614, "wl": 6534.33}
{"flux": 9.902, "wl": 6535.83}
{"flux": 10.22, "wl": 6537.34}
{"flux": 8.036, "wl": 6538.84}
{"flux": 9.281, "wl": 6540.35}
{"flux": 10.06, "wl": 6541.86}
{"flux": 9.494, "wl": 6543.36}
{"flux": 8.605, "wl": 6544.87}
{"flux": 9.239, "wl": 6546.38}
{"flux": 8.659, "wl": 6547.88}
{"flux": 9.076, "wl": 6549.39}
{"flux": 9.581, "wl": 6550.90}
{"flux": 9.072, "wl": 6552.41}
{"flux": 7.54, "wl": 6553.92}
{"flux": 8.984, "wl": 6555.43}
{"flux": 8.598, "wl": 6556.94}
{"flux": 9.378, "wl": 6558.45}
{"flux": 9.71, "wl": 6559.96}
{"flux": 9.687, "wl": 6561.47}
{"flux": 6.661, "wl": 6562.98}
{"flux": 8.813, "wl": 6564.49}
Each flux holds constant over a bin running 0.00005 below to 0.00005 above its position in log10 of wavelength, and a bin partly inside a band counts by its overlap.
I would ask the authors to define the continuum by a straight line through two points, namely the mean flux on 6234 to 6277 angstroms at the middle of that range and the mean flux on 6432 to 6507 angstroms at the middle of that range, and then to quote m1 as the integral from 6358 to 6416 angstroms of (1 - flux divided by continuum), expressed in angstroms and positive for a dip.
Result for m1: -1.5 angstroms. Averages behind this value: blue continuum 7.96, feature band 8.59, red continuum 8.63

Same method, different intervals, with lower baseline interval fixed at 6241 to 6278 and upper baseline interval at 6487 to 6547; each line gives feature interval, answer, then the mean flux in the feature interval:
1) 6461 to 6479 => 0.7 angstroms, 8.5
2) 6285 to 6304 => -0.5 angstroms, 8.38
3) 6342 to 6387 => -1.1 angstroms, 8.63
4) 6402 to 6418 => -0.4 angstroms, 8.79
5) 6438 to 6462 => 0.5 angstroms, 8.58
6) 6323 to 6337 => -0.8 angstroms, 8.78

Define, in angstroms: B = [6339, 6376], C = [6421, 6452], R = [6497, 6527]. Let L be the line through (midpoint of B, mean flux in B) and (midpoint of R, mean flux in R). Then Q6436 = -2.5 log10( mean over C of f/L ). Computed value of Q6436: 0.04 mag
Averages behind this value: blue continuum 8.64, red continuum 8.96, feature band 8.51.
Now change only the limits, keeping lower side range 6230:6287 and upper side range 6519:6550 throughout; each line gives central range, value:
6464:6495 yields 0.03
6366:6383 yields -0.01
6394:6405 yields 0.03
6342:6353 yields -0.03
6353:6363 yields -0.03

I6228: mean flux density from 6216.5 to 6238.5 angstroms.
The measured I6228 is 7.75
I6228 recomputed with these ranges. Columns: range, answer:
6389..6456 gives 8.61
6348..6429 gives 8.65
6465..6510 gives 8.67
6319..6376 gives 8.64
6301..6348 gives 8.46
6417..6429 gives 8.62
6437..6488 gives 8.64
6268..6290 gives 8.52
